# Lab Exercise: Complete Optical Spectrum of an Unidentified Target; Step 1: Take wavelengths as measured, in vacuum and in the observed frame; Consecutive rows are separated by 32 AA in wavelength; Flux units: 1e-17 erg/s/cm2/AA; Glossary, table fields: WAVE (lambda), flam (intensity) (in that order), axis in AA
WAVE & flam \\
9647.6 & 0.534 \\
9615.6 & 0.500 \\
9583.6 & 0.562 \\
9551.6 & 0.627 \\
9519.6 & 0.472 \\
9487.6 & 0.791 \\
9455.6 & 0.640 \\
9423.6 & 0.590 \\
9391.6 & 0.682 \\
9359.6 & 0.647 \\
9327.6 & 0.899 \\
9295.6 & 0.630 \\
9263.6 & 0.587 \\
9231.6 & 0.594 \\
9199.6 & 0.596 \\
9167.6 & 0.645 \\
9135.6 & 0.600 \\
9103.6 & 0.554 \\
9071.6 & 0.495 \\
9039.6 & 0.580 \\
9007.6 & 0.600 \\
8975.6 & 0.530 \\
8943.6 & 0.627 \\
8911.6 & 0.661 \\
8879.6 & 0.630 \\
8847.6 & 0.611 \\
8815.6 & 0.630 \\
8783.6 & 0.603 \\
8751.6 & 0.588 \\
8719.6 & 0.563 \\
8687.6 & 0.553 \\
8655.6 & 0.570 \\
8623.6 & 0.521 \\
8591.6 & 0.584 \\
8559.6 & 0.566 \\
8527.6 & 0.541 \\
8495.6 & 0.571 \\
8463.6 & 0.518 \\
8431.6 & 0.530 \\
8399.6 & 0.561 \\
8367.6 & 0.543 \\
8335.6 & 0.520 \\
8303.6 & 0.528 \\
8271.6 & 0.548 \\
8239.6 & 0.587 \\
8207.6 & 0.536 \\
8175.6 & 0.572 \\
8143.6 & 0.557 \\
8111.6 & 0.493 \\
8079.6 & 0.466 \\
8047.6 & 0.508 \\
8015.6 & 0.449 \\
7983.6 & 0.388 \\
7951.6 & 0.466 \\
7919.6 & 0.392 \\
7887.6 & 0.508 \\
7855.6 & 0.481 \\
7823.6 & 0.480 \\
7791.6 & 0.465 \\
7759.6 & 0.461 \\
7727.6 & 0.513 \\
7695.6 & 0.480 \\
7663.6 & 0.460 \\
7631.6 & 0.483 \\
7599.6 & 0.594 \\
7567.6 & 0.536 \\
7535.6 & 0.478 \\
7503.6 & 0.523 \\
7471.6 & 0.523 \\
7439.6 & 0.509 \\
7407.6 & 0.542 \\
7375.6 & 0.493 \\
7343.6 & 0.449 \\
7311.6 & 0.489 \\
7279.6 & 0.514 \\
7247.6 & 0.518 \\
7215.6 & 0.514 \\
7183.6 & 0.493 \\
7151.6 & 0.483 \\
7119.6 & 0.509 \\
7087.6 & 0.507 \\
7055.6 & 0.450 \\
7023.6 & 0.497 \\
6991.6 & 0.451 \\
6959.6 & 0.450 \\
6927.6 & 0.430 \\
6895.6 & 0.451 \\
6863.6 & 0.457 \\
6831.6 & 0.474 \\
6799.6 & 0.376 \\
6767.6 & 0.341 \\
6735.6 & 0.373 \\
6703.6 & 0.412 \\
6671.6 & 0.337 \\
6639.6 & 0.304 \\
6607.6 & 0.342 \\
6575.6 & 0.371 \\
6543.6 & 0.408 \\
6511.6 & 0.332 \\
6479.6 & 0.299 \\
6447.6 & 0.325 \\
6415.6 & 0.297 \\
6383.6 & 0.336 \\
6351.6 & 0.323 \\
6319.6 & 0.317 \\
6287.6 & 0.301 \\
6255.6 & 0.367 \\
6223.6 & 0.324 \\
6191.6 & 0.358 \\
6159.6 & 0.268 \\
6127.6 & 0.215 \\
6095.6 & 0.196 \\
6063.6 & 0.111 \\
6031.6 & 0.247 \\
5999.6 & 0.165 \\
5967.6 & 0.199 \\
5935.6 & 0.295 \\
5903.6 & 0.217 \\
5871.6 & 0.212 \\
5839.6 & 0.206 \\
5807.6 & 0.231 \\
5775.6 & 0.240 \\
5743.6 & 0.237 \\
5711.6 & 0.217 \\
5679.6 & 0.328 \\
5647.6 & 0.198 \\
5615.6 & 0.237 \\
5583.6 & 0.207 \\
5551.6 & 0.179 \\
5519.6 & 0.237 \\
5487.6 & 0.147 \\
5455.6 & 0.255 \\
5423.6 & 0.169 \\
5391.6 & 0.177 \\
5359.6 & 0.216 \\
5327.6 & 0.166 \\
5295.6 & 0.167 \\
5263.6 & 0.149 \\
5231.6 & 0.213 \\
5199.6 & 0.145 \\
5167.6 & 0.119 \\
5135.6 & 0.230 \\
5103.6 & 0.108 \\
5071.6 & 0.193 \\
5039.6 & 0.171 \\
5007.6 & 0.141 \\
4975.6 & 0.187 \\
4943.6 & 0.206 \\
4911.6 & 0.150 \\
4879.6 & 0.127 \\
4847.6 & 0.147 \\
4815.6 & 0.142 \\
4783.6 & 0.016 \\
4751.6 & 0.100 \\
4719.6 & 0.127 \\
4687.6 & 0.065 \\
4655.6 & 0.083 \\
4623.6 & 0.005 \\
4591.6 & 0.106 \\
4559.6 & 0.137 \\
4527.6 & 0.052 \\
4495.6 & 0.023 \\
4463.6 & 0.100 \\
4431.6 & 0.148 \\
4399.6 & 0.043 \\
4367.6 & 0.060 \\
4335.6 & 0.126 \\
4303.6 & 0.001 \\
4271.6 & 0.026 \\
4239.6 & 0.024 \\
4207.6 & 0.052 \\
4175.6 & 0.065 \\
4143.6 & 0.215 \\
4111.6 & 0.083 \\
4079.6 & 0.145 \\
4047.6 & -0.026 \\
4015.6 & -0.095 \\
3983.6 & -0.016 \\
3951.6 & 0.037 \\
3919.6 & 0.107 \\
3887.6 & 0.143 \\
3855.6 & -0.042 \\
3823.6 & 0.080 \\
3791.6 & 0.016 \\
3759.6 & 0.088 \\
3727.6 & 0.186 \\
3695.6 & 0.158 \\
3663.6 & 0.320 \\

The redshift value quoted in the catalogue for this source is 0.54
